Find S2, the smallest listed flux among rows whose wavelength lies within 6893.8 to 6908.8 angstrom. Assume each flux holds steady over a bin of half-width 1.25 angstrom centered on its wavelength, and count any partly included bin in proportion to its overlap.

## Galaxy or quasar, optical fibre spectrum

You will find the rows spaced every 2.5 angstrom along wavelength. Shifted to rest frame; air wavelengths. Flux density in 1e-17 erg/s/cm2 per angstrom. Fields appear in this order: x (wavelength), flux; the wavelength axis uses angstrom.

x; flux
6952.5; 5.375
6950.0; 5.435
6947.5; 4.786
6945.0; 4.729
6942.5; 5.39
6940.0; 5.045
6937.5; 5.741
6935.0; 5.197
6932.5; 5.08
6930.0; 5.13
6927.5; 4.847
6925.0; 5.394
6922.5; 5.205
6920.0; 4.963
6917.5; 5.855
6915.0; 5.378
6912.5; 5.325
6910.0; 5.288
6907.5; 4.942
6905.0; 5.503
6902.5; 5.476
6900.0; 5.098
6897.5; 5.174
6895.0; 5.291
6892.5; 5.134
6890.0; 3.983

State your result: 4.942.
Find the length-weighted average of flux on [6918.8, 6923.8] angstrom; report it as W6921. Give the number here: 5.09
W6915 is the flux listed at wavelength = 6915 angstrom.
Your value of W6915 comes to 5.378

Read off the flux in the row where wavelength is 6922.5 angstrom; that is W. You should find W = 5.205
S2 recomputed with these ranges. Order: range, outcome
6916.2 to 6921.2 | 4.963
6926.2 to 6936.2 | 4.847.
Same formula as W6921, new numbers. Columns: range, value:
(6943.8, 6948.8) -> 4.76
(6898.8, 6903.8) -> 5.29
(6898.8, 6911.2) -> 5.26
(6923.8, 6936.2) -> 5.13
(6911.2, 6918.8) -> 5.51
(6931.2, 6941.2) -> 5.27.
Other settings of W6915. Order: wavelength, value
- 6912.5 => 5.325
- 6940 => 5.045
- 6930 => 5.13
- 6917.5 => 5.855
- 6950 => 5.435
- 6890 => 3.983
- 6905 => 5.503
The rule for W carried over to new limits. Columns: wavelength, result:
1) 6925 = 5.394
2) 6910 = 5.288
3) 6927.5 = 4.847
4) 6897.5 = 5.174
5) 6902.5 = 5.476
